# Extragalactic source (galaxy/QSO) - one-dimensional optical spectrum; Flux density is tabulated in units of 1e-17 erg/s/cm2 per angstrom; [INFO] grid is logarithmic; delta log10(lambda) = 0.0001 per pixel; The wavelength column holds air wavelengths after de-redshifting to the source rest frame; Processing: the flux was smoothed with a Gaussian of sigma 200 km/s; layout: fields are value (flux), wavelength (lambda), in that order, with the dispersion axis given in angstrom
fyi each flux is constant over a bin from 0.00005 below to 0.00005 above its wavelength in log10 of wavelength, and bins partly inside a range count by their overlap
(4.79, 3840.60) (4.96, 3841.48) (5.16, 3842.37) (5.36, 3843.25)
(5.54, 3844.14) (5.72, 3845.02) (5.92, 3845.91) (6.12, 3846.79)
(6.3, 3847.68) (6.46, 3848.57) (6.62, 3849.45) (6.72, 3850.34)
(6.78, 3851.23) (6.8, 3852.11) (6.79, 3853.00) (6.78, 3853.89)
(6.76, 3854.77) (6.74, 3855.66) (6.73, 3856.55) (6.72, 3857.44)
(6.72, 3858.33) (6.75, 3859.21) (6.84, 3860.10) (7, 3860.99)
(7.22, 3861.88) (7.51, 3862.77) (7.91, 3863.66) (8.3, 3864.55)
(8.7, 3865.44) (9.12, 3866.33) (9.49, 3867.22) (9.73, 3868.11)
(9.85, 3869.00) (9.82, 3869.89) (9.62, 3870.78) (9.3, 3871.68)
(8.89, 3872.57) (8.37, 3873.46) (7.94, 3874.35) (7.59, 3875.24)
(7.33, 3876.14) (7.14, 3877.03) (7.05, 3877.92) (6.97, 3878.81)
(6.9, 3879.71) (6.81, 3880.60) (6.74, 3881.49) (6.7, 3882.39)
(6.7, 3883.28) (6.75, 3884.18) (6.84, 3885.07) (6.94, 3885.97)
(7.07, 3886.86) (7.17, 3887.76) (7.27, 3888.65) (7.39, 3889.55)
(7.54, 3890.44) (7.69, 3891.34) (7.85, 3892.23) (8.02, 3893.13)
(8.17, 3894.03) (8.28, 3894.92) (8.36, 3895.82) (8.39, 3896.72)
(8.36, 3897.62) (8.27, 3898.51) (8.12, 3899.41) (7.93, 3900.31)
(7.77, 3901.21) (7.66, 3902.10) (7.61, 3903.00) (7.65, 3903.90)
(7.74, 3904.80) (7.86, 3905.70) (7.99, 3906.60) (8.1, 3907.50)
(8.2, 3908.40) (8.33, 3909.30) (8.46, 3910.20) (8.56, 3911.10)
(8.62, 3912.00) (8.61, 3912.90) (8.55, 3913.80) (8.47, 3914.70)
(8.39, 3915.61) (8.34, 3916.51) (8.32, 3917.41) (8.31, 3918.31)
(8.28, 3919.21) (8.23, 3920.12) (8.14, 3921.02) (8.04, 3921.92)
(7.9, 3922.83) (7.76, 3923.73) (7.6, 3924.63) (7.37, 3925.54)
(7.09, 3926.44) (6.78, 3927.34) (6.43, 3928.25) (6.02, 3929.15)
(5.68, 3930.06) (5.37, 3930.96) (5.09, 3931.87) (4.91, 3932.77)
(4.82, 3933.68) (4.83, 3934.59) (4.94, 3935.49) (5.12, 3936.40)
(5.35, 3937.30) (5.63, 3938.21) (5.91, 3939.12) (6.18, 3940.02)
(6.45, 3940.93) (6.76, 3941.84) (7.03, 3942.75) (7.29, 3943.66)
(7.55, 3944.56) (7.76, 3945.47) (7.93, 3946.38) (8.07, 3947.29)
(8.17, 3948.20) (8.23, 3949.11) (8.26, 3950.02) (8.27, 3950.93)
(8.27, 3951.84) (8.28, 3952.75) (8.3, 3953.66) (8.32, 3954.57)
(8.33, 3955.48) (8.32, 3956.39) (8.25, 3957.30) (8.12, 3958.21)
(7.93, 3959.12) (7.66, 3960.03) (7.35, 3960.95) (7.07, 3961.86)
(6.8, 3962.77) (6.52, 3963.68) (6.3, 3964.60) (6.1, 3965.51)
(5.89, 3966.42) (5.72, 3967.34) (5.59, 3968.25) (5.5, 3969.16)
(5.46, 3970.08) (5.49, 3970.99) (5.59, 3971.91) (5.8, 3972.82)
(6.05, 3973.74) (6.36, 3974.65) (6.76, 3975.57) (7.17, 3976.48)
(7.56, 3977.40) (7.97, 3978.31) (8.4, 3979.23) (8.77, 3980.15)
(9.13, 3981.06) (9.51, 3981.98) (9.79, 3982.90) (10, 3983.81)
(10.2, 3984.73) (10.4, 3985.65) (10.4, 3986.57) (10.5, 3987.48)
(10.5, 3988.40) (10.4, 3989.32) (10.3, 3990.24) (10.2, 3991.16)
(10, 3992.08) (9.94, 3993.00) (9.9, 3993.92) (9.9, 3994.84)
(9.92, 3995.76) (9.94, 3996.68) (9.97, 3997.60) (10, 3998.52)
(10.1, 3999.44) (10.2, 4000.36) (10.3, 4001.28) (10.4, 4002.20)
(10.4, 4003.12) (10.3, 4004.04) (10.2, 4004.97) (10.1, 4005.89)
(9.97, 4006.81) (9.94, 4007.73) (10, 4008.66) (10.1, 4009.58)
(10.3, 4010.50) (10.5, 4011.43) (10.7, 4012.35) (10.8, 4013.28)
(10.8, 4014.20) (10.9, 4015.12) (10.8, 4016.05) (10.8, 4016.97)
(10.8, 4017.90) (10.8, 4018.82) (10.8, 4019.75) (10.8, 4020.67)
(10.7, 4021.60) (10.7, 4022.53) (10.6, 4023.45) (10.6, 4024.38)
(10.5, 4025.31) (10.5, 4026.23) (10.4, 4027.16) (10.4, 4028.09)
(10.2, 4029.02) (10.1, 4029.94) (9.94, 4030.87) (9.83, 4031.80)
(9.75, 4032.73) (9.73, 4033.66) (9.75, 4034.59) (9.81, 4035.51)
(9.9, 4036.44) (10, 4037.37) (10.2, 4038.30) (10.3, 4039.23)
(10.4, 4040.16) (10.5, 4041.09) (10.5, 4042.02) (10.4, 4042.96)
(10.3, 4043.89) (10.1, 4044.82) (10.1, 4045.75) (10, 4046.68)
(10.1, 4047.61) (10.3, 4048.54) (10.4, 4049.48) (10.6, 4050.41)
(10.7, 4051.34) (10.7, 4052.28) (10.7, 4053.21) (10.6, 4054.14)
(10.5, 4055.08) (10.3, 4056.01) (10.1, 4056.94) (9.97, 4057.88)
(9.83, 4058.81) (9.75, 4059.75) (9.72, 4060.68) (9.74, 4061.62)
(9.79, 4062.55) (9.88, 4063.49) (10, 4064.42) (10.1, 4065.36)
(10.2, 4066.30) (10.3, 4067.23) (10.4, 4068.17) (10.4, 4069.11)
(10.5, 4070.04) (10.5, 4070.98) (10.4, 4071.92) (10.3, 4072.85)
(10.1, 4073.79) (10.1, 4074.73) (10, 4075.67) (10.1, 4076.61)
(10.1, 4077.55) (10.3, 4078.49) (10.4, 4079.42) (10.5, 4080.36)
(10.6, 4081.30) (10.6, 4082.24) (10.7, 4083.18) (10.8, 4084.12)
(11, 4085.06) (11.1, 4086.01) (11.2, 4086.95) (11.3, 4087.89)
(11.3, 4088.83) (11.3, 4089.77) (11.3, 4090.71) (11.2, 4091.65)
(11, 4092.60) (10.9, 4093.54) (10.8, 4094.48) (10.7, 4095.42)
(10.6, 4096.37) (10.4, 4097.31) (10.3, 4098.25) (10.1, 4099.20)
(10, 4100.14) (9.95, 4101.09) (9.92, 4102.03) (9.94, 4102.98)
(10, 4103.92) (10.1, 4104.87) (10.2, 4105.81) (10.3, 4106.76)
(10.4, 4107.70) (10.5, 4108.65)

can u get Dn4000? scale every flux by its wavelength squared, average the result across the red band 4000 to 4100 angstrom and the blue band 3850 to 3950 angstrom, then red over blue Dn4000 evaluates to 1.50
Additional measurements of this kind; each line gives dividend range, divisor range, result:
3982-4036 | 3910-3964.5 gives 1.46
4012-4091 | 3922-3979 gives 1.61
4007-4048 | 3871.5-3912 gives 1.44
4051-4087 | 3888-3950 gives 1.50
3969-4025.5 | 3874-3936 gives 1.35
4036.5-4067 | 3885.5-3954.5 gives 1.46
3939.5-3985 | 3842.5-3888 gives 1.07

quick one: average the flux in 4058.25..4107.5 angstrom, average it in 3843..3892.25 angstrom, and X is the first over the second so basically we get 1.42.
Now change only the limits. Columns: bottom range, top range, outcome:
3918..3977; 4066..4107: 1.53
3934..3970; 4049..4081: 1.46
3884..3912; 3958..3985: 0.92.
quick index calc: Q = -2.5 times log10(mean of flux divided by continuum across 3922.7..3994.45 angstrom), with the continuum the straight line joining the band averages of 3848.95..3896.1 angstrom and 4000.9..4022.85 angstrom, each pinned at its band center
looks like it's 0.25 mag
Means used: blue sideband 7.58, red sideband 10.5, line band 7.47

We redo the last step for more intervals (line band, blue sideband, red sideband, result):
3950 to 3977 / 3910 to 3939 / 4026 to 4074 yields 0.147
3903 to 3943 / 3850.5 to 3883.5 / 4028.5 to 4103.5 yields 0.174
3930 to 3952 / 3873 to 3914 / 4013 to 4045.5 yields 0.303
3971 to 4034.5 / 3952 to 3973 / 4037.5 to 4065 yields -0.160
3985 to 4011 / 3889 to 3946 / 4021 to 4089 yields -0.121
